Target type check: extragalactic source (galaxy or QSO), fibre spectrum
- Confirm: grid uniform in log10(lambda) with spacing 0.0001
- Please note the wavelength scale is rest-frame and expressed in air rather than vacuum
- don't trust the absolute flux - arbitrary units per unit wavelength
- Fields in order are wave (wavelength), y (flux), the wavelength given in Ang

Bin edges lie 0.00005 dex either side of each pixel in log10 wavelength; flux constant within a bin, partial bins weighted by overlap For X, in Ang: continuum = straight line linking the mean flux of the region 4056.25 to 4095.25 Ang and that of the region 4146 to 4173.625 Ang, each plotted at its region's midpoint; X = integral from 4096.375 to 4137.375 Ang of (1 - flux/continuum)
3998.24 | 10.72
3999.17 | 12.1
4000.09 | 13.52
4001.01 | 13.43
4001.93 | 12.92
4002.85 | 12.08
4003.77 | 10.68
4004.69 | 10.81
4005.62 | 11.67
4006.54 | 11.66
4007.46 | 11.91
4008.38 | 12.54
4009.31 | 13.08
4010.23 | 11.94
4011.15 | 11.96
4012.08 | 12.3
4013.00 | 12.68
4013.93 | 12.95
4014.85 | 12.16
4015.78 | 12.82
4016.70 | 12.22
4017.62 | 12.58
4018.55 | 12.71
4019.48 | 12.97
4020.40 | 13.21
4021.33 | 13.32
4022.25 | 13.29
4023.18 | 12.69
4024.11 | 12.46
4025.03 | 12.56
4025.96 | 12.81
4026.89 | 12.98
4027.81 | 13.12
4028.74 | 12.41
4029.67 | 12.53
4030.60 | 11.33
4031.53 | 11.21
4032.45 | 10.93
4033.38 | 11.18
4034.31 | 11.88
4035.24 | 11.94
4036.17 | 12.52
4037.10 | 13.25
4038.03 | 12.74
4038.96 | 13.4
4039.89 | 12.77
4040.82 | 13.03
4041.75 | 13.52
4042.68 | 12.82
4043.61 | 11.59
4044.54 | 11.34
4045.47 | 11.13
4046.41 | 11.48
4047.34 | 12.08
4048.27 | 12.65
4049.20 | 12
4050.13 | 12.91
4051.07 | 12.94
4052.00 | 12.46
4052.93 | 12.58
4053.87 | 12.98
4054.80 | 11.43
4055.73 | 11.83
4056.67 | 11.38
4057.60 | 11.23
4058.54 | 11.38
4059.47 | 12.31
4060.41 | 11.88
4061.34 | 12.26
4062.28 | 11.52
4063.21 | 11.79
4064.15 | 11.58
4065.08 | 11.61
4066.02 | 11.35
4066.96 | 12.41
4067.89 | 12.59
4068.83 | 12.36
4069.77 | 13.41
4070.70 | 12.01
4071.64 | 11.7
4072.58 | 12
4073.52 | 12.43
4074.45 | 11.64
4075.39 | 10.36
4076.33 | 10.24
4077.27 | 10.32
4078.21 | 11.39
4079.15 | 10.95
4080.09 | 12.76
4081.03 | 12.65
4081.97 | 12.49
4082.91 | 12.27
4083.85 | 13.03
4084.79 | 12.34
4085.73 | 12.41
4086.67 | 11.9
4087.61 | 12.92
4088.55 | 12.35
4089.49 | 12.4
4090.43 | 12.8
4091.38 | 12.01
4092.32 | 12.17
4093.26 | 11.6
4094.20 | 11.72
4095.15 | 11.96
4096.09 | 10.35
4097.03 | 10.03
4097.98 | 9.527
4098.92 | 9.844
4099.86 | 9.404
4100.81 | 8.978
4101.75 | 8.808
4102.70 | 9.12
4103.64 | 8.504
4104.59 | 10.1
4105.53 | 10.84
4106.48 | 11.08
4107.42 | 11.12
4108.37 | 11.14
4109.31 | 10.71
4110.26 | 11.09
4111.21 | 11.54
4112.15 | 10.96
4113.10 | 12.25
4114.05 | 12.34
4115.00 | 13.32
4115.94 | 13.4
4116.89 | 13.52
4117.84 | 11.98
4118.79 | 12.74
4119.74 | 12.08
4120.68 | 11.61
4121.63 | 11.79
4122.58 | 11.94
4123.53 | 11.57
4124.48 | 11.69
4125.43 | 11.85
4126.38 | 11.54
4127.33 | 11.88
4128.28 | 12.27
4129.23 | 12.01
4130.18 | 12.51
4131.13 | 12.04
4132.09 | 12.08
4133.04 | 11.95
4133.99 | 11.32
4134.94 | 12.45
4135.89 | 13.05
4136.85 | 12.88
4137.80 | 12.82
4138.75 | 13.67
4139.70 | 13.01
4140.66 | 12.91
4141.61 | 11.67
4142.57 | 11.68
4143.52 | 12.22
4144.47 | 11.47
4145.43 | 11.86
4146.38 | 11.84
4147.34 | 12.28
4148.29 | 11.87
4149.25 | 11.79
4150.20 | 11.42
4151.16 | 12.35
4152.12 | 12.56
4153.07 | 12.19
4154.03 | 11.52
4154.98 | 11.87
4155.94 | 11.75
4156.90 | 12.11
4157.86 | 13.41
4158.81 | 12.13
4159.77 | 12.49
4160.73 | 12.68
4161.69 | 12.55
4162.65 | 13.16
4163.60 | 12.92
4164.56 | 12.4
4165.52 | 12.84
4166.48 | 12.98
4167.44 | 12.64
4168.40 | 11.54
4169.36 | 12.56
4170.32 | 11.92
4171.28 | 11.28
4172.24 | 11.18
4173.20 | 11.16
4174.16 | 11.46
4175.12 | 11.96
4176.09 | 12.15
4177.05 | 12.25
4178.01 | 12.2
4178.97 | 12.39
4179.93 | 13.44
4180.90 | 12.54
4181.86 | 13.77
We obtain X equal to 2.2 Ang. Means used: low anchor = 12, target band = 11.4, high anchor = 12.2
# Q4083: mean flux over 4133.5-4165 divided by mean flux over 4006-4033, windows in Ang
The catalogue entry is 1.0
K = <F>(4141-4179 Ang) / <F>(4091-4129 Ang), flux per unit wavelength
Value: 1.1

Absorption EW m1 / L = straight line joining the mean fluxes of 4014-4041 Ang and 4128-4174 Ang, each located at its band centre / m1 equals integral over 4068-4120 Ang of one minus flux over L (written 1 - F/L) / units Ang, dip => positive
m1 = 3.5 Ang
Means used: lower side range 12.5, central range 11.5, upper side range 12.2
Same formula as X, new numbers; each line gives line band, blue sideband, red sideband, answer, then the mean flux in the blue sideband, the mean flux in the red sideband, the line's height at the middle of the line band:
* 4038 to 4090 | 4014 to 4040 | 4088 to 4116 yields -1.4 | 12.5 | 11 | 11.8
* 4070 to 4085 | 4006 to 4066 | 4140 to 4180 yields 0.5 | 12.3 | 12.2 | 12.2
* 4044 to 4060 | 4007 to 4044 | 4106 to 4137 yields 0.5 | 12.5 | 12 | 12.4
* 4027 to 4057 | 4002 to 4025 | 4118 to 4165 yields 0.2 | 12.4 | 12.2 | 12.3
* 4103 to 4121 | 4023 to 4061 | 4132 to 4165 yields 1.0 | 12.2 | 12.3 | 12.3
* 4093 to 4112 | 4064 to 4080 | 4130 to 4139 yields 2.7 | 11.7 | 12.4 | 12.1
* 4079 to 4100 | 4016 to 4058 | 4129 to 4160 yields 0.9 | 12.4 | 12.2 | 12.3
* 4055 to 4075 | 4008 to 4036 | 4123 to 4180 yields 0.7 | 12.4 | 12.2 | 12.3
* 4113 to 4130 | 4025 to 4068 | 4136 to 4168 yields 0.1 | 12.2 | 12.4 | 12.3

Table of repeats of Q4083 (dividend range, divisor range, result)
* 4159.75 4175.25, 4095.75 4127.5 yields 1.10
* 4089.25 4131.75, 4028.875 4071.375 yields 0.94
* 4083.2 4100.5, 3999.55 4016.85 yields 0.94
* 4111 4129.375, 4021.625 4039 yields 0.98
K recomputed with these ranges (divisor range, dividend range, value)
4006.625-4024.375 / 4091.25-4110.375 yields 0.83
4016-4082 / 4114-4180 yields 1.01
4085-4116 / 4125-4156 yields 1.09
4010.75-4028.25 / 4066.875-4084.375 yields 0.94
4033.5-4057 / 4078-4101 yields 0.94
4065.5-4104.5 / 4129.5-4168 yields 1.08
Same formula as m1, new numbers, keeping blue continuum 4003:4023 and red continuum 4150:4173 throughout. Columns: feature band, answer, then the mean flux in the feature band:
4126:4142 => -0.1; 12.4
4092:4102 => 1.5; 10.4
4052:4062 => 0.3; 11.9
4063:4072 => 0.2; 12.1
